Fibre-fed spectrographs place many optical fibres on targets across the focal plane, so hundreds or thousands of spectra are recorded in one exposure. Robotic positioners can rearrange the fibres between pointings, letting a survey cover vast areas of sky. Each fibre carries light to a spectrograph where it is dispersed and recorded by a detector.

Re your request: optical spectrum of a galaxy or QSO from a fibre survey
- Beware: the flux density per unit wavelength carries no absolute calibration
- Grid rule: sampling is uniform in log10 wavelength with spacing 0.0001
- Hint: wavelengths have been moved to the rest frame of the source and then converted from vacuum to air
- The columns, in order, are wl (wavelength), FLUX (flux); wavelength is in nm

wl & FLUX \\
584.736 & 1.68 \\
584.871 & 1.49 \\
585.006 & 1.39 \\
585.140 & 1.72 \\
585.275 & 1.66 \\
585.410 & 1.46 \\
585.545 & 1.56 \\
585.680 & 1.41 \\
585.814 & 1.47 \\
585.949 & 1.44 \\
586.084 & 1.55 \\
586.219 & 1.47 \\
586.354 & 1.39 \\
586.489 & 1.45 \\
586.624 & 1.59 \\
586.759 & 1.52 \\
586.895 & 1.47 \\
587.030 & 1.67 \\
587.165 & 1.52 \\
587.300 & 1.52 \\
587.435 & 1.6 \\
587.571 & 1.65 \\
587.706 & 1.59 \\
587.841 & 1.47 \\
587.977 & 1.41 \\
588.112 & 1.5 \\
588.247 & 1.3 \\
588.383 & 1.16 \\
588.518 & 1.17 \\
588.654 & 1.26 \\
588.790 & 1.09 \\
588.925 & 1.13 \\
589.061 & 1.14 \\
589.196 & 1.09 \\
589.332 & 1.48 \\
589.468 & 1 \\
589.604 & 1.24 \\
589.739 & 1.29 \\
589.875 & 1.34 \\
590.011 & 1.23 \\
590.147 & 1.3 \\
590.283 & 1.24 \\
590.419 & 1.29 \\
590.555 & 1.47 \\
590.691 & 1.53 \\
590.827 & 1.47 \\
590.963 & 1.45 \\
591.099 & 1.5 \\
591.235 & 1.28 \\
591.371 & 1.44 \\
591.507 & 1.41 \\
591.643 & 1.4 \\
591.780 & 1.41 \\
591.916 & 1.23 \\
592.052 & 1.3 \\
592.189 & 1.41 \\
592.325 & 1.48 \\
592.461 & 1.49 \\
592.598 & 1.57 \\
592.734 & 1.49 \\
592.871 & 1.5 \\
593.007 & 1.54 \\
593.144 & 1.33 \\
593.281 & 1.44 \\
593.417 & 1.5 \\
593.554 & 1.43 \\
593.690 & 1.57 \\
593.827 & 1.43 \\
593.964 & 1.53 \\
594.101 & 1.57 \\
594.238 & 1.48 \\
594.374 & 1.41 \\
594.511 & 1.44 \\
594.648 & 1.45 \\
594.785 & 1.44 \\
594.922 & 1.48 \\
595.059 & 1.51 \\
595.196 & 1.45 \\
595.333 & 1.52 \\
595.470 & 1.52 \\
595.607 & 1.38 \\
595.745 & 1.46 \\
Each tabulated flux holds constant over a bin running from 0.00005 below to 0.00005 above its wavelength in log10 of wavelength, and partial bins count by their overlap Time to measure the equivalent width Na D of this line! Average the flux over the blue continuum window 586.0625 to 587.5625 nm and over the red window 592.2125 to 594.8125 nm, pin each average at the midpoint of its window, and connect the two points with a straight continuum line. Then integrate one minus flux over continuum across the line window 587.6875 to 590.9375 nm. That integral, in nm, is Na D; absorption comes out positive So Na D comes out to 0.455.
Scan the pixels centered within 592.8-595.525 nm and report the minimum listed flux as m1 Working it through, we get 1.33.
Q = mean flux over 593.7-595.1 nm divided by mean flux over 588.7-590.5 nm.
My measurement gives 1.21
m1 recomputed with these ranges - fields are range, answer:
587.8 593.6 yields 1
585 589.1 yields 1.09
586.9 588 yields 1.41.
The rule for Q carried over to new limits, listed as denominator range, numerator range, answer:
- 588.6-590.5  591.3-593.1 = 1.17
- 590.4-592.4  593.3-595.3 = 1.05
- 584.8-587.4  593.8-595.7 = 0.97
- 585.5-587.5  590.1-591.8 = 0.93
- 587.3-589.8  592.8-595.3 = 1.12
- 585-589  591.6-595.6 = 1.00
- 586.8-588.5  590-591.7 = 0.94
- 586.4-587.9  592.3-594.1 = 0.96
